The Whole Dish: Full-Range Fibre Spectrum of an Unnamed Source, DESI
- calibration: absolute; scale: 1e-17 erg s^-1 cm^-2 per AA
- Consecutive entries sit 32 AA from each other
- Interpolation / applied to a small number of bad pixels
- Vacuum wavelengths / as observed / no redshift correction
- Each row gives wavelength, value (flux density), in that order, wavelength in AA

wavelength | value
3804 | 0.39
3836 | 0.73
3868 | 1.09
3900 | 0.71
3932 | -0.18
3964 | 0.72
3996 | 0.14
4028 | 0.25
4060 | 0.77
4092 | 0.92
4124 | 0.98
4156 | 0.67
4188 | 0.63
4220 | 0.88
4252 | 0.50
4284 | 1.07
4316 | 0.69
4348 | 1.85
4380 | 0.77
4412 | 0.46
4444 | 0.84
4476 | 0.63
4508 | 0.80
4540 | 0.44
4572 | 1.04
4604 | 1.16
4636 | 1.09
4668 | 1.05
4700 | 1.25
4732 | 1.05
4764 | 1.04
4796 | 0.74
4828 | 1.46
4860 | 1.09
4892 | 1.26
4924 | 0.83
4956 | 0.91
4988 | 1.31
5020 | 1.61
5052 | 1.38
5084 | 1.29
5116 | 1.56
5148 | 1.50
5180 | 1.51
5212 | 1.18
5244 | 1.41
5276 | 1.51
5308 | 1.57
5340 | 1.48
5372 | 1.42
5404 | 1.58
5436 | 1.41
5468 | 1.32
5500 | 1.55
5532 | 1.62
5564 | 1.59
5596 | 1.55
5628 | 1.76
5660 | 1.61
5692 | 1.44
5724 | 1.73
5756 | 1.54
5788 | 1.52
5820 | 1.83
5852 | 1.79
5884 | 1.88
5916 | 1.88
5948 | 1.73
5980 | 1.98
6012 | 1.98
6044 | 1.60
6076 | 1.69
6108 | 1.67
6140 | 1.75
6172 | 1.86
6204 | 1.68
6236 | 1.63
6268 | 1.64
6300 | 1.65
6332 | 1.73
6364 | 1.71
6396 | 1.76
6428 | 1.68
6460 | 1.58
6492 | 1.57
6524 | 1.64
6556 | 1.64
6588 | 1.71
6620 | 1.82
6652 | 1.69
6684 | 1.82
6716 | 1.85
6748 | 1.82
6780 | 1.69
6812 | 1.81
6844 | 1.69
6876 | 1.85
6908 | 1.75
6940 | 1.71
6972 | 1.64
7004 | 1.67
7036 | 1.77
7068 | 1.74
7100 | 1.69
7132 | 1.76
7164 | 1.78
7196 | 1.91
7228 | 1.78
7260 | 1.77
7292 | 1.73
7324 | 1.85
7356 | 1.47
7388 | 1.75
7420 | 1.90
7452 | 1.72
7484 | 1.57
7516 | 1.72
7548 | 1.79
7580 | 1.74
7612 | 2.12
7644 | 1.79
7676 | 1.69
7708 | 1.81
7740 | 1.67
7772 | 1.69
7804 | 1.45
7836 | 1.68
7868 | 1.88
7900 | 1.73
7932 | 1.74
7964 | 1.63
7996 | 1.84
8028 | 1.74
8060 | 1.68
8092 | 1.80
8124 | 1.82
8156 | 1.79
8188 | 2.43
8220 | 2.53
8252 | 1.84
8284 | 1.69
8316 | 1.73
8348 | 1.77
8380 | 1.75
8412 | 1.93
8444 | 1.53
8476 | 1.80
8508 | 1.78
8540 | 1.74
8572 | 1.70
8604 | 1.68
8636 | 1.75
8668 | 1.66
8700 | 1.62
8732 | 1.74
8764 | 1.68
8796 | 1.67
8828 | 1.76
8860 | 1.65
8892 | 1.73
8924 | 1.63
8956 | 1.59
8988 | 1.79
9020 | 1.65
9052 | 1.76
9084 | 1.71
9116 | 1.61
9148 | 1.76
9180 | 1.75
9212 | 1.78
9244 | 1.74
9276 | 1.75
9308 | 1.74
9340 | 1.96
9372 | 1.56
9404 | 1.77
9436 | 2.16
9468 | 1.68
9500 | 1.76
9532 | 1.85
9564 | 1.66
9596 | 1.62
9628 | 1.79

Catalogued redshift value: 0.25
